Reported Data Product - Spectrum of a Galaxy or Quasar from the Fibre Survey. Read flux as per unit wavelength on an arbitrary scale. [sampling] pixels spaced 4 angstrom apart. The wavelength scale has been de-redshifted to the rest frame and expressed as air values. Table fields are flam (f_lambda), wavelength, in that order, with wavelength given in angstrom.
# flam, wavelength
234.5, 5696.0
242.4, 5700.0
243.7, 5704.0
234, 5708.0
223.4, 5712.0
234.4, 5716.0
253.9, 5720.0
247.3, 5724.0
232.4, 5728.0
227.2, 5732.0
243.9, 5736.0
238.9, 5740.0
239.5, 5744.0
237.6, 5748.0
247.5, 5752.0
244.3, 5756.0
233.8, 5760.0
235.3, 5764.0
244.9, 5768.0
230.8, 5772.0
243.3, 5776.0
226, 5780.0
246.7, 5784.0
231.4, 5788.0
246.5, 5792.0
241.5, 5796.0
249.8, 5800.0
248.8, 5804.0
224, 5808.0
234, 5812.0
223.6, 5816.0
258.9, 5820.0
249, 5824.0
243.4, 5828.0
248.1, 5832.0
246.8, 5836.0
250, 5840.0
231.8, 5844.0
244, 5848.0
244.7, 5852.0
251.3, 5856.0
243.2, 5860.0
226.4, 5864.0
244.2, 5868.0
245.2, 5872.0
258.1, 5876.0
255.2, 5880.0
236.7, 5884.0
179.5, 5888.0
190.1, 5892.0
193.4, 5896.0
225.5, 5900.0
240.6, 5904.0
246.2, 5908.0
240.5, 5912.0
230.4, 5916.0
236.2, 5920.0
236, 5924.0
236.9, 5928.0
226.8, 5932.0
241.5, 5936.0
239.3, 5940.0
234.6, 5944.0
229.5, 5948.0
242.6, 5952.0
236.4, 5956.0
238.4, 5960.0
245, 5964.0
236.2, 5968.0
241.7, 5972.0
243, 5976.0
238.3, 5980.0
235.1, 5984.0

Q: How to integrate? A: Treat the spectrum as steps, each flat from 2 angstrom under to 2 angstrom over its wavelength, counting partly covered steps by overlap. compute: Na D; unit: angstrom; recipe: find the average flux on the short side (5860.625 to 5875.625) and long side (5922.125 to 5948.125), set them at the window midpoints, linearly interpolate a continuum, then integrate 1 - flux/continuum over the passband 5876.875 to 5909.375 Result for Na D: 2.3 angstrom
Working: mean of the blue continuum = 241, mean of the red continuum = 235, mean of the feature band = 222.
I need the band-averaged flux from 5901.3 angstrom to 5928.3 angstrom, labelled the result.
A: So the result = 238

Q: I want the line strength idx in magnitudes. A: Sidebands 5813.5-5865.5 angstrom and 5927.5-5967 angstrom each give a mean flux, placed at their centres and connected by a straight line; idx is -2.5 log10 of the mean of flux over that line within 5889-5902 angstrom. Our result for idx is 0.19 mag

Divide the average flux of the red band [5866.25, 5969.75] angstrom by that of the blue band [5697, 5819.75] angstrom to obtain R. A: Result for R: 1.0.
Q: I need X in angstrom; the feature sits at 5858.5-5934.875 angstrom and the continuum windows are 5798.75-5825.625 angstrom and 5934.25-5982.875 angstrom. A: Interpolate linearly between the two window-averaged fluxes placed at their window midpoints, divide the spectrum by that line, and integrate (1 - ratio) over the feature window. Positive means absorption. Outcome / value 2.7 angstrom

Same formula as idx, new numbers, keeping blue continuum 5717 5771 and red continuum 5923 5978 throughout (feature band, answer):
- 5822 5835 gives -0.03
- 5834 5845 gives -0.02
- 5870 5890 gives 0.02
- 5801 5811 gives 0.01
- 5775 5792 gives 0.01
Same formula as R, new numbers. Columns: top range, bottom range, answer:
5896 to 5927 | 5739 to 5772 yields 0.98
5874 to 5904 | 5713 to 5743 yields 0.92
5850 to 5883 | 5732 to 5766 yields 1.03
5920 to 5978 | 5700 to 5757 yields 0.99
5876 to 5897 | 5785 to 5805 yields 0.89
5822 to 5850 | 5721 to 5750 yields 1.03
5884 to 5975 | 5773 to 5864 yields 0.95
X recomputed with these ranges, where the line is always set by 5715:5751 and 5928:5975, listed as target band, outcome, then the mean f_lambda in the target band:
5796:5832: -0.4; 242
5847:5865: -0.3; 243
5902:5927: 0.0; 238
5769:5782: 0.3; 234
